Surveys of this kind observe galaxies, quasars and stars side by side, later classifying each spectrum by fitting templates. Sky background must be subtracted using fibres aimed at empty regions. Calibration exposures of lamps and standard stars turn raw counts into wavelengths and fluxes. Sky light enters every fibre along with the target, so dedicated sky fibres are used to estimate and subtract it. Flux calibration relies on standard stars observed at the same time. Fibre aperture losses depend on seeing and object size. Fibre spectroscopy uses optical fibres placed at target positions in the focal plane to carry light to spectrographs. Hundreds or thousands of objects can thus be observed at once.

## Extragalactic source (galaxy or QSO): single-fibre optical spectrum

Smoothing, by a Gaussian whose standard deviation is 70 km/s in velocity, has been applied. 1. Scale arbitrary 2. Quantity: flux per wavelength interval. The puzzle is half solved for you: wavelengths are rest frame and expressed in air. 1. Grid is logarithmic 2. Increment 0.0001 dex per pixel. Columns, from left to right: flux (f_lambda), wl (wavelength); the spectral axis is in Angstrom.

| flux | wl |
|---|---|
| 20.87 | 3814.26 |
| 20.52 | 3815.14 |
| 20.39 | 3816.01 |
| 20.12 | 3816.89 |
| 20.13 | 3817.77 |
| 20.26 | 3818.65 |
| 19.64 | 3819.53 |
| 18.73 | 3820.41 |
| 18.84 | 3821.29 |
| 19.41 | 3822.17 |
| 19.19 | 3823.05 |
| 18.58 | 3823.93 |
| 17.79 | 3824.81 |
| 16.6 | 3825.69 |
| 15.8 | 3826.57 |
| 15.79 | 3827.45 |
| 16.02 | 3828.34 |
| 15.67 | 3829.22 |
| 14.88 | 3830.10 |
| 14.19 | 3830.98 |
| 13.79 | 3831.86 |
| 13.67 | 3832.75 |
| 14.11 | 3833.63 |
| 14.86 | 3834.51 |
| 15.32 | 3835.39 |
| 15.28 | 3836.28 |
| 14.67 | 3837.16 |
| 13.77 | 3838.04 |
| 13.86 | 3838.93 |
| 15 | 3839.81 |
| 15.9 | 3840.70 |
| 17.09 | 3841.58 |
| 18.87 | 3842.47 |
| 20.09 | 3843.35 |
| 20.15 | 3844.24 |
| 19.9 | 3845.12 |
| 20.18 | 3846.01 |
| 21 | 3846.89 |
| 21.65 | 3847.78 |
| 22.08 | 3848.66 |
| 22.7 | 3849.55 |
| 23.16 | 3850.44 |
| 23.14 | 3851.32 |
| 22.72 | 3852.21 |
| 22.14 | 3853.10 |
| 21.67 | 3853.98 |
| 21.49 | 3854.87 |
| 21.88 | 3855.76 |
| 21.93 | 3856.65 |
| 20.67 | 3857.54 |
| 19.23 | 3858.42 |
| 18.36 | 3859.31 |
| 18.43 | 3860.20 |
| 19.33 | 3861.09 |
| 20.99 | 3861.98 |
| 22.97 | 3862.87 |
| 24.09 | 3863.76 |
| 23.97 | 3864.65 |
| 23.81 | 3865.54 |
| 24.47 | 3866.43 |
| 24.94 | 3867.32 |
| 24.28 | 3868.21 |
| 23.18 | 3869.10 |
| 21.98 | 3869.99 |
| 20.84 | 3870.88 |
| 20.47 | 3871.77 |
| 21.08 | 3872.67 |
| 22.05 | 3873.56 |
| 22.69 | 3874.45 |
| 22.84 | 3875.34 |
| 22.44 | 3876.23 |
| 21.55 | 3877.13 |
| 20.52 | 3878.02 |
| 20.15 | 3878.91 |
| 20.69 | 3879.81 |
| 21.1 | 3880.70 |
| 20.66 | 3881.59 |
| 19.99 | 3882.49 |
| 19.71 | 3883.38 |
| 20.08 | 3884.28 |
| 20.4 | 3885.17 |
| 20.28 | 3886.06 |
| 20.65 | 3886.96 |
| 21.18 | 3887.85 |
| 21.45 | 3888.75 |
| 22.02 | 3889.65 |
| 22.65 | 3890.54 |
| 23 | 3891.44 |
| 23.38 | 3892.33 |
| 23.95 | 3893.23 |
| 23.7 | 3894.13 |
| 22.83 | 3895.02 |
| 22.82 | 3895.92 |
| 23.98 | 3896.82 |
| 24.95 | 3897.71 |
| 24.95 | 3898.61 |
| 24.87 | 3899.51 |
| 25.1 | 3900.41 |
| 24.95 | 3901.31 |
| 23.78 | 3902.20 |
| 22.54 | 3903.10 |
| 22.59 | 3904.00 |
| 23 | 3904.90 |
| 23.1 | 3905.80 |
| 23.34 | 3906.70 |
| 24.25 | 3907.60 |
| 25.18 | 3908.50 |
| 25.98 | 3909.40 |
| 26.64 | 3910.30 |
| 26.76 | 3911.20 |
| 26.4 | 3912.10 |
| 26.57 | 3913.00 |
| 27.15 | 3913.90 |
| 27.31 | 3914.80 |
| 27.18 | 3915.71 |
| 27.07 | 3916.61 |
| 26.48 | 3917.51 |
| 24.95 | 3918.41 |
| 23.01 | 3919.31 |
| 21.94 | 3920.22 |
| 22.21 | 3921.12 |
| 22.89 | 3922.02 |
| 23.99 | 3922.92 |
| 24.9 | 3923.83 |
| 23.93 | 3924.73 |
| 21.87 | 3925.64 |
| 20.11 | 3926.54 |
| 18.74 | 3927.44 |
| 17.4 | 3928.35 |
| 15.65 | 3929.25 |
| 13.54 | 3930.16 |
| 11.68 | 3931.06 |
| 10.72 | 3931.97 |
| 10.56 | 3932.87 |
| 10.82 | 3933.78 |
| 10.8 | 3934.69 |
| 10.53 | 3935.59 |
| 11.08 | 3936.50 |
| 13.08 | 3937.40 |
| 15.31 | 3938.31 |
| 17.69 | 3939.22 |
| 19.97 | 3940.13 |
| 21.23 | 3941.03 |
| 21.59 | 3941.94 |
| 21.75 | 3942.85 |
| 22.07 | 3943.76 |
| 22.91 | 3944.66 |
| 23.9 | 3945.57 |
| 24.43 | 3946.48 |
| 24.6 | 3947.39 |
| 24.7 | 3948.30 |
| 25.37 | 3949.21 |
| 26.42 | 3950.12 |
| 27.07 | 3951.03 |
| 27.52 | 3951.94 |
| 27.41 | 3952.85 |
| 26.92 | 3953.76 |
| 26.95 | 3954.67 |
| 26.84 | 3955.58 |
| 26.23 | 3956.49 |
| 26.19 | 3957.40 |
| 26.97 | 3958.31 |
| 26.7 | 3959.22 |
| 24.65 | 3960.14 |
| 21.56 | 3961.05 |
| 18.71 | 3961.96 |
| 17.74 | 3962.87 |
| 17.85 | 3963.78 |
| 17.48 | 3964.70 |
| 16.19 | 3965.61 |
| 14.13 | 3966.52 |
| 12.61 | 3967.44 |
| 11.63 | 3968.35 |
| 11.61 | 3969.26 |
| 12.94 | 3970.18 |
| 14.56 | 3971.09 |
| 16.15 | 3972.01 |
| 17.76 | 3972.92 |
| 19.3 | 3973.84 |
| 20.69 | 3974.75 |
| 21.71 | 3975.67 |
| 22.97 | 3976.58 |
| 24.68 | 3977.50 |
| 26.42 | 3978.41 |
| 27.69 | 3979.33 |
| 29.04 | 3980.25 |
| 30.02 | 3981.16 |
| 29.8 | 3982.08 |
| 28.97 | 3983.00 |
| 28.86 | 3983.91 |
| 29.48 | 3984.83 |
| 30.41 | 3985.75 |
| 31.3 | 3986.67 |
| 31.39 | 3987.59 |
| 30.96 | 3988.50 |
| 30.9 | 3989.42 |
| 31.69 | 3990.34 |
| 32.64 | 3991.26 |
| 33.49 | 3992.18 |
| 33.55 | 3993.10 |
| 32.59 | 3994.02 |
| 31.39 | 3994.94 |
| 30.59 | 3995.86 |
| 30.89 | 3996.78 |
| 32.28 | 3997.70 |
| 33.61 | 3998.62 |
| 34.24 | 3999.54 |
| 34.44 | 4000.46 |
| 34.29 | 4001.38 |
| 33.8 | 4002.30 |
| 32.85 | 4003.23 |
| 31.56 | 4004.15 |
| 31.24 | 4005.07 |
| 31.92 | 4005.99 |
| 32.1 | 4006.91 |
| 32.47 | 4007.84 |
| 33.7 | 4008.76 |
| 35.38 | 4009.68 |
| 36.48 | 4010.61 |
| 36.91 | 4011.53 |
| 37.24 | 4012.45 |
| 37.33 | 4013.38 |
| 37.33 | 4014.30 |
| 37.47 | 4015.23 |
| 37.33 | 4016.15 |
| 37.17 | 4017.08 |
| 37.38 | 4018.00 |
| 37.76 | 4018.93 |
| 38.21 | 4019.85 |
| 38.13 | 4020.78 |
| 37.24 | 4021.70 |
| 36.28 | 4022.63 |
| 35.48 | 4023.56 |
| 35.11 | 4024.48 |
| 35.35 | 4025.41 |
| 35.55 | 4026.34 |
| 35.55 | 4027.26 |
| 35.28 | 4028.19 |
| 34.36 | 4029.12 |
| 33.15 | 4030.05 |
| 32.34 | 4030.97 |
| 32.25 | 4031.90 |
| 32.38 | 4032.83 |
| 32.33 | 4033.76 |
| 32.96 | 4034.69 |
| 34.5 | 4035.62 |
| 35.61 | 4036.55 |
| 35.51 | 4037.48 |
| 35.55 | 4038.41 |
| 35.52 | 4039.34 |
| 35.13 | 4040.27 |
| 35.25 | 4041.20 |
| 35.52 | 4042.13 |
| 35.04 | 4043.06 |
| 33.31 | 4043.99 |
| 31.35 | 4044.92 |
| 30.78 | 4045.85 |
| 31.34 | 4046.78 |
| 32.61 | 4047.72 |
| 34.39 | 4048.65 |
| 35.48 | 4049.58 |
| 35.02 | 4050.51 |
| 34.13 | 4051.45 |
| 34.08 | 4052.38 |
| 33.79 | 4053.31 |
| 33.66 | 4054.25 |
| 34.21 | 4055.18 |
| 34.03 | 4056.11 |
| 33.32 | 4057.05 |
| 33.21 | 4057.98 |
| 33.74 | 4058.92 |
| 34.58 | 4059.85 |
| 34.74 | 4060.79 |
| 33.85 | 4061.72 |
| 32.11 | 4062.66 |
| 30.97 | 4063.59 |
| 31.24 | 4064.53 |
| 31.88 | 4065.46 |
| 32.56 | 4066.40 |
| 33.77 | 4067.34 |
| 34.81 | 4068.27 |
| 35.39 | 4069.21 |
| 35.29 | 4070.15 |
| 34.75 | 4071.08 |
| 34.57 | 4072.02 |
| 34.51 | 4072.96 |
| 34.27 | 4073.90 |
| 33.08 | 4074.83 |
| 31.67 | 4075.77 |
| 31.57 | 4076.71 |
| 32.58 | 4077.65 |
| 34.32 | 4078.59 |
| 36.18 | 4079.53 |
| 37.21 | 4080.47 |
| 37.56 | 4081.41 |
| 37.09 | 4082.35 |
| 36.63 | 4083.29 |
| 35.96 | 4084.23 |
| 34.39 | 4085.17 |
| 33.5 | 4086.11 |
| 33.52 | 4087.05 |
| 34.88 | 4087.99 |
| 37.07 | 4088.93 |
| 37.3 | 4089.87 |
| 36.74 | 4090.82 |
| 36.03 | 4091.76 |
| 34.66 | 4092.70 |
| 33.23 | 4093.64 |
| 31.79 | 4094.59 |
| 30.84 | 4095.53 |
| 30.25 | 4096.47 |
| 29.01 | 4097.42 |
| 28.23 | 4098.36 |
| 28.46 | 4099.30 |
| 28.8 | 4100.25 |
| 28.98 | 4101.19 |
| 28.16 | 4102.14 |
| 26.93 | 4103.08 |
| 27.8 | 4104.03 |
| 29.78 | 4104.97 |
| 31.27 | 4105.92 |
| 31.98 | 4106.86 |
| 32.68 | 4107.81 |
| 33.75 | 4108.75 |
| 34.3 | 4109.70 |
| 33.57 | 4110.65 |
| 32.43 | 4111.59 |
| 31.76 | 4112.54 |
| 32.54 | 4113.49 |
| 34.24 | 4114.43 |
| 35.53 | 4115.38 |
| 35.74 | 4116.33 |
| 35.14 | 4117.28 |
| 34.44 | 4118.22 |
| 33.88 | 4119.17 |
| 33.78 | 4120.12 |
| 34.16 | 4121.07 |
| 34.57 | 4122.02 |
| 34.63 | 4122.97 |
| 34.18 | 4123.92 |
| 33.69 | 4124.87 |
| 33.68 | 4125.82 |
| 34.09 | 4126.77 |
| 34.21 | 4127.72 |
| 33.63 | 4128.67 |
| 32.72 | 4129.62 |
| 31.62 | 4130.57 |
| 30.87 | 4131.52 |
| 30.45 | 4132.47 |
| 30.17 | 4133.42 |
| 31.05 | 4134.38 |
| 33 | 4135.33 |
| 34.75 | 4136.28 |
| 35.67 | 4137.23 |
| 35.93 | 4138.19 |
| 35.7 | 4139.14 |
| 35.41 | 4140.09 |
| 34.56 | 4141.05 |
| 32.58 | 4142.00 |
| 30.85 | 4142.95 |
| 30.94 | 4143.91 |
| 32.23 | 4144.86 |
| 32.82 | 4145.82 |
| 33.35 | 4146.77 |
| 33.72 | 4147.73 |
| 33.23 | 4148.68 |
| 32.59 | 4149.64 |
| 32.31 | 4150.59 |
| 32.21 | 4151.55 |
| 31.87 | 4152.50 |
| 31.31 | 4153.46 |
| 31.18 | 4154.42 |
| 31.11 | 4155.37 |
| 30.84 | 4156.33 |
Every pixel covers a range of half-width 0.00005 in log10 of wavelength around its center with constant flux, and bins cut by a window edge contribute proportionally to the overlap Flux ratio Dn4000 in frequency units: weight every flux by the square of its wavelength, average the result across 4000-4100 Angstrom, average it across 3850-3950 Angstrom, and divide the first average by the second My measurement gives 1.7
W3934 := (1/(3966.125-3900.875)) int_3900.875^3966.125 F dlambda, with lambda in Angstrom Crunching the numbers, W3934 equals 21.9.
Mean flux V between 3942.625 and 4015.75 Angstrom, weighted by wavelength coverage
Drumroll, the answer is 27.2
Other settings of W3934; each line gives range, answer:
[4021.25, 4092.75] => 34.3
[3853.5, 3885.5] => 21.5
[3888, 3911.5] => 23.9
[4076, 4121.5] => 33.1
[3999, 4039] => 35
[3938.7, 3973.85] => 21.3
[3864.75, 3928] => 23.1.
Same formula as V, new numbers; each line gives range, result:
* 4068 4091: 35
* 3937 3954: 22.8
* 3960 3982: 19.6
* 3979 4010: 31.8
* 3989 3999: 32.1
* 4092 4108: 30.2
